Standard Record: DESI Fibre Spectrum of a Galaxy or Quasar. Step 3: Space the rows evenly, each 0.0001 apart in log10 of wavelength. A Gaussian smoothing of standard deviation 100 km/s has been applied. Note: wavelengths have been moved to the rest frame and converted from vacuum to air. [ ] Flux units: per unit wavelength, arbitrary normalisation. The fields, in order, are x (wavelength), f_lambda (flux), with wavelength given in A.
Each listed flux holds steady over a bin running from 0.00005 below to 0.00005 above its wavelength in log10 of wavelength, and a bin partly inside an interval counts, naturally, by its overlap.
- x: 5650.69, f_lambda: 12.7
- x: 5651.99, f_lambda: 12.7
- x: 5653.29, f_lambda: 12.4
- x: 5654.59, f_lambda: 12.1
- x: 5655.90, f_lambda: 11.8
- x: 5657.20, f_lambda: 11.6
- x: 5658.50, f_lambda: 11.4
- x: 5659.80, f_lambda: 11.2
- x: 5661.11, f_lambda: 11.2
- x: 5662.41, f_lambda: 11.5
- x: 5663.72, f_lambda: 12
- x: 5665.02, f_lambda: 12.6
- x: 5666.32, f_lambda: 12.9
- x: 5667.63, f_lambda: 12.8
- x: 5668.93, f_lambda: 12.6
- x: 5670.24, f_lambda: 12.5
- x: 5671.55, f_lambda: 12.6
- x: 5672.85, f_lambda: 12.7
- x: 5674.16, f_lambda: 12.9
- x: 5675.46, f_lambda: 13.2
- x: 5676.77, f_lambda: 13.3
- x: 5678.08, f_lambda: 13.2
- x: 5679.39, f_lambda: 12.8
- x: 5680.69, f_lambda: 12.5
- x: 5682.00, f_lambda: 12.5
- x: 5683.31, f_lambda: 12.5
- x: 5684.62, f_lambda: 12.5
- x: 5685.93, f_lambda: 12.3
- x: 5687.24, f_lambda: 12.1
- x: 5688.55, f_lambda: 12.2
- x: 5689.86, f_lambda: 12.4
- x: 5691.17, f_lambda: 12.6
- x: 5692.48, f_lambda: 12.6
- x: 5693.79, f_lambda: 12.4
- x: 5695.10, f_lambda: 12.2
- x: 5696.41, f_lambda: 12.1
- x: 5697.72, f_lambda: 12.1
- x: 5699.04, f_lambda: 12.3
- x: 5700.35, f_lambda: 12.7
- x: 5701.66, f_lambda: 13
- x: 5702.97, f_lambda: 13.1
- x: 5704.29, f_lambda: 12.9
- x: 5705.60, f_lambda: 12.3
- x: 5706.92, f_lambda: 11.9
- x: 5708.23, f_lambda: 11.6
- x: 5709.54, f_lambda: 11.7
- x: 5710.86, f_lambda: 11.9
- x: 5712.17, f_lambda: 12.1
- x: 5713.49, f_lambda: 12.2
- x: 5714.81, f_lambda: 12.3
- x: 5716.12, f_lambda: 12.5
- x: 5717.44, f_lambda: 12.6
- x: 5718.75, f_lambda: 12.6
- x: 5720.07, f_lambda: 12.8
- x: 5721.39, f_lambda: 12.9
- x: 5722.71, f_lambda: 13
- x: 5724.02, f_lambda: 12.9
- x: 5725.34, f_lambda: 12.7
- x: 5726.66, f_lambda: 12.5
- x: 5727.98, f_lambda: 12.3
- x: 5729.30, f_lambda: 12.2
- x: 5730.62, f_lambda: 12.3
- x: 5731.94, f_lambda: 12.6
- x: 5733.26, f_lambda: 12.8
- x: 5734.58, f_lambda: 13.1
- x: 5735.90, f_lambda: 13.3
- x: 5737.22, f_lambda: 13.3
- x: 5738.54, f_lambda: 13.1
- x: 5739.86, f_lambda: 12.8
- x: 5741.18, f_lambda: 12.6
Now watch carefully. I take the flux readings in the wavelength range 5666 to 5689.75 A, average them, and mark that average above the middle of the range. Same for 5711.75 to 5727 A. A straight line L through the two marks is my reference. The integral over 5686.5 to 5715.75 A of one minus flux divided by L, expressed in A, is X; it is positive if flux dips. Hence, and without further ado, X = 0.7 A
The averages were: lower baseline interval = 12.7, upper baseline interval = 12.6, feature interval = 12.3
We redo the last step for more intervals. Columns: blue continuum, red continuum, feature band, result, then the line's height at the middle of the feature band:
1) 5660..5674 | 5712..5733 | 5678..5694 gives -0.1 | 12.4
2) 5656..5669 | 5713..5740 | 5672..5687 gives -0.7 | 12.2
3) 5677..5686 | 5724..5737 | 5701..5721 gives 0.5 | 12.7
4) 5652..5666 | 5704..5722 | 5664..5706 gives -1.9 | 12.1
